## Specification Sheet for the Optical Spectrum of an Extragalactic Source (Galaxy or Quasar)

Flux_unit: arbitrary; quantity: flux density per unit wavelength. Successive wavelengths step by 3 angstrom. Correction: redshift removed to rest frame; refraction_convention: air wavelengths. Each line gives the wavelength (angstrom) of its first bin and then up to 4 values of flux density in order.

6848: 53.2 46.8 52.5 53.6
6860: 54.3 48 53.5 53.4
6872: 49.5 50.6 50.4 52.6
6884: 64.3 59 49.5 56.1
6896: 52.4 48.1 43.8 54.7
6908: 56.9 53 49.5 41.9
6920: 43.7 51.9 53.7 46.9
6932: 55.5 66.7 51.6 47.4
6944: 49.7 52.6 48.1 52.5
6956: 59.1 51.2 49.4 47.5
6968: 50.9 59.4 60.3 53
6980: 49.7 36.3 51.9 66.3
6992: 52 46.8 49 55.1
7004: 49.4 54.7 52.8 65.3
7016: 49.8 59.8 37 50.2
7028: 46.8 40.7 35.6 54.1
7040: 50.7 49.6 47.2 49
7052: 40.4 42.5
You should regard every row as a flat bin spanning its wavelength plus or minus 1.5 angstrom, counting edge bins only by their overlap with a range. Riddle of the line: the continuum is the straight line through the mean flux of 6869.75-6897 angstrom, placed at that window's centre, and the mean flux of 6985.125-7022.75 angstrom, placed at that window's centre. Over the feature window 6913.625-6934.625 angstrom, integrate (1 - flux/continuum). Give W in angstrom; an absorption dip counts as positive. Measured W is 1.5 angstrom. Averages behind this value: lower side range 53.8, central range 49.9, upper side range 53.4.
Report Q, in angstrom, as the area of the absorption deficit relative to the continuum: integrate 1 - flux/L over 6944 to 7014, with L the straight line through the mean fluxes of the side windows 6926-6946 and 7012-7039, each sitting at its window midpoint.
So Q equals -2.44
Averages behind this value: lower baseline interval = 53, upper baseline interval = 48.5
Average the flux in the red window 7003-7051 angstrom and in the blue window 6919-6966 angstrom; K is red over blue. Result 0.95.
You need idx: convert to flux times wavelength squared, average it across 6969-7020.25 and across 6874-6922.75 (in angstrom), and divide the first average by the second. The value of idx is 1.1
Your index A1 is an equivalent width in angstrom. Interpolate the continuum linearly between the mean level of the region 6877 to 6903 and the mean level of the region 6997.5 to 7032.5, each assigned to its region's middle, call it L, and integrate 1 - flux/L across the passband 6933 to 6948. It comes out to -0.4 angstrom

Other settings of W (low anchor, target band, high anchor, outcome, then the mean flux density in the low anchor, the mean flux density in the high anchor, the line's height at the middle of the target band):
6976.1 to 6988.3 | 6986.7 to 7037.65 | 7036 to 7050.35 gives -1.6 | 48.7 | 50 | 49.3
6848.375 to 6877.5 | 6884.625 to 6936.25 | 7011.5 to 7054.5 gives -1.6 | 51.4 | 48.2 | 50.5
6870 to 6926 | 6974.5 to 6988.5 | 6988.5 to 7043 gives 0.3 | 51.6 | 50.6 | 50.9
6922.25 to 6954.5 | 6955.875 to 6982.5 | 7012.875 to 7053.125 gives -0.8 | 52.4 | 47.8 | 50.9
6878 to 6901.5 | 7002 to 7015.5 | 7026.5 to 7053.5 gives -2.1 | 53.8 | 46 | 47.6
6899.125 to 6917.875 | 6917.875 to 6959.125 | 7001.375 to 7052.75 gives -1.8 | 50.1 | 49.3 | 49.9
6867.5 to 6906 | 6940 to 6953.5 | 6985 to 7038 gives 0.5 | 52.6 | 50.9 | 51.8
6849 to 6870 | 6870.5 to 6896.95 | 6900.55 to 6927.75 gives -1.5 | 51.7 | 49.9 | 50.9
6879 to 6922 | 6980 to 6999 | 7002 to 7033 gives 0.2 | 51.8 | 50.5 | 50.8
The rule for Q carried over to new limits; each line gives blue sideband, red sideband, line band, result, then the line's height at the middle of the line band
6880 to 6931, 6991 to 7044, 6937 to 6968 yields 0.0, 51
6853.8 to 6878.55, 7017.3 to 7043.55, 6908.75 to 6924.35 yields 0.6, 50.3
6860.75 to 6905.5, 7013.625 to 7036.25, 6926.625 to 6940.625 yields -1.1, 50.4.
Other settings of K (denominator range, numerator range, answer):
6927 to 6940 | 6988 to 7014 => 0.99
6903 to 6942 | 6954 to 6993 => 1.02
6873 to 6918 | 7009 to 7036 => 0.93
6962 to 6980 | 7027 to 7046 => 0.87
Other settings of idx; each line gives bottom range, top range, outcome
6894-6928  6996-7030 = 1.06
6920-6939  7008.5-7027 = 1.00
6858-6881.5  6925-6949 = 1.05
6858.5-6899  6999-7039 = 0.98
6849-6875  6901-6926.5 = 0.98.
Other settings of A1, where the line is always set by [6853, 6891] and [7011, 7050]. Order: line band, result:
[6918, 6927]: 0.48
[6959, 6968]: 0.26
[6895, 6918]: 0.94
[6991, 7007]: -0.32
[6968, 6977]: -1.19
